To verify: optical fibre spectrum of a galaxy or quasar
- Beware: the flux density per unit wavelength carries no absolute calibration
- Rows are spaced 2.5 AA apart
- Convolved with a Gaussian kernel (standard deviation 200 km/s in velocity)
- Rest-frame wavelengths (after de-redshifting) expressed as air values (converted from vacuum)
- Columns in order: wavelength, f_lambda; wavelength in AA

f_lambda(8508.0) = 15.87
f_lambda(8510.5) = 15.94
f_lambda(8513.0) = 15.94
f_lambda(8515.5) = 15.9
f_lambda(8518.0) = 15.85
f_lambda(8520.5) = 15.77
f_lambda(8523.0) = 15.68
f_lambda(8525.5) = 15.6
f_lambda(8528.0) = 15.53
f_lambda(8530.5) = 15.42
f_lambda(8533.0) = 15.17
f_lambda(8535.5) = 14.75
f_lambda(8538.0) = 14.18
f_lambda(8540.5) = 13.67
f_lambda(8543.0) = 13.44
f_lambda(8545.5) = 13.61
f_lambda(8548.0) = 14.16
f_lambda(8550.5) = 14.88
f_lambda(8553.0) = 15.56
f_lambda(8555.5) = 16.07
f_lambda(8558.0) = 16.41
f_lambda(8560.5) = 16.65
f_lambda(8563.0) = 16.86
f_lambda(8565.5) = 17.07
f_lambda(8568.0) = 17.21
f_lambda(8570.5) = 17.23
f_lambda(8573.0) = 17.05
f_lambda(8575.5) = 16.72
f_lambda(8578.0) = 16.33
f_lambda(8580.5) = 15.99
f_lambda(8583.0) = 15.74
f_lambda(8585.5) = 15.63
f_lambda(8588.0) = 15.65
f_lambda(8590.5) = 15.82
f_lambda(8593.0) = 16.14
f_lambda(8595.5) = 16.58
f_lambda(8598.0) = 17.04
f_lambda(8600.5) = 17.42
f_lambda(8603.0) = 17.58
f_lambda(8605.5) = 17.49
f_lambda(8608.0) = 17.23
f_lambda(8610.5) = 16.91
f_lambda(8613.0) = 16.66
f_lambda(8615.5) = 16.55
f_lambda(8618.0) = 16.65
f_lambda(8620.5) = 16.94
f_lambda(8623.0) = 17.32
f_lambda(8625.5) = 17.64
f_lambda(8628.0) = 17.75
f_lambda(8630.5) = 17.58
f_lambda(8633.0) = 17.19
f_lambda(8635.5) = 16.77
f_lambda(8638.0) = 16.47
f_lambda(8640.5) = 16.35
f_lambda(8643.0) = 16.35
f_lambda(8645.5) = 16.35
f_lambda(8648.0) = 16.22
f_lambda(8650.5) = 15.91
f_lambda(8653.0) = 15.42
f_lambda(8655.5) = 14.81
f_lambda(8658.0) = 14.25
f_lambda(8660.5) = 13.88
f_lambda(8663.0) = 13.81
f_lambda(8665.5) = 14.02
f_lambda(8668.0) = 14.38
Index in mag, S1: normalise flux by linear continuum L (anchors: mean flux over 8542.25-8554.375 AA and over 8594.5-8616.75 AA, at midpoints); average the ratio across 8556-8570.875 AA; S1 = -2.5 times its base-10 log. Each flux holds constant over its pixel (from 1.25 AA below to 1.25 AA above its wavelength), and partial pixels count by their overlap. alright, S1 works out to -0.12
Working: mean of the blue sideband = 14.4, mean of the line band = 16.8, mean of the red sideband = 17.1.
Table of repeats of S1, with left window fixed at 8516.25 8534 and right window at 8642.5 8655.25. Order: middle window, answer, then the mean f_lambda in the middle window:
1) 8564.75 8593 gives -0.04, 16.4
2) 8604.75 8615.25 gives -0.08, 17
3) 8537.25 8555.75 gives 0.09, 14.4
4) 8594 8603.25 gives -0.09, 17.1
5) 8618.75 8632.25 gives -0.10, 17.4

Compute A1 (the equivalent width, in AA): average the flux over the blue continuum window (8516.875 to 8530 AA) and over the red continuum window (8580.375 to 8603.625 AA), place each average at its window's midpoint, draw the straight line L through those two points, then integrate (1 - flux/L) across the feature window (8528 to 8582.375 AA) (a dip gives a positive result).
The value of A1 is 1.2 AA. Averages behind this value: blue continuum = 15.7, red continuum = 16.3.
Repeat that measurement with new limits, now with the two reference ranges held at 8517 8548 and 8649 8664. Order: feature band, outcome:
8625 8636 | -2.0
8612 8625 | -1.9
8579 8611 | -3.8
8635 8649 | -1.6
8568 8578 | -1.4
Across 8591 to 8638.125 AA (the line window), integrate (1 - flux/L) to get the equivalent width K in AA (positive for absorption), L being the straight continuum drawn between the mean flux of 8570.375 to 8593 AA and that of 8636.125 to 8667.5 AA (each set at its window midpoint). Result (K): -3.8 AA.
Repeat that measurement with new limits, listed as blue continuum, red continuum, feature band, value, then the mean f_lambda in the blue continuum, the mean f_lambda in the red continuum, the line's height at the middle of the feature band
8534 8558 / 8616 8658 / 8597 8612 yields -1.36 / 14.6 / 16.5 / 15.8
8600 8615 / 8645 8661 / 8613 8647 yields -1.41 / 17.2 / 15.3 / 16.2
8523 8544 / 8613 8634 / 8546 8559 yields 0.01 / 14.8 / 17.2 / 15.3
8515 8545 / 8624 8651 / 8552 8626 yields -3.08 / 15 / 16.8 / 16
